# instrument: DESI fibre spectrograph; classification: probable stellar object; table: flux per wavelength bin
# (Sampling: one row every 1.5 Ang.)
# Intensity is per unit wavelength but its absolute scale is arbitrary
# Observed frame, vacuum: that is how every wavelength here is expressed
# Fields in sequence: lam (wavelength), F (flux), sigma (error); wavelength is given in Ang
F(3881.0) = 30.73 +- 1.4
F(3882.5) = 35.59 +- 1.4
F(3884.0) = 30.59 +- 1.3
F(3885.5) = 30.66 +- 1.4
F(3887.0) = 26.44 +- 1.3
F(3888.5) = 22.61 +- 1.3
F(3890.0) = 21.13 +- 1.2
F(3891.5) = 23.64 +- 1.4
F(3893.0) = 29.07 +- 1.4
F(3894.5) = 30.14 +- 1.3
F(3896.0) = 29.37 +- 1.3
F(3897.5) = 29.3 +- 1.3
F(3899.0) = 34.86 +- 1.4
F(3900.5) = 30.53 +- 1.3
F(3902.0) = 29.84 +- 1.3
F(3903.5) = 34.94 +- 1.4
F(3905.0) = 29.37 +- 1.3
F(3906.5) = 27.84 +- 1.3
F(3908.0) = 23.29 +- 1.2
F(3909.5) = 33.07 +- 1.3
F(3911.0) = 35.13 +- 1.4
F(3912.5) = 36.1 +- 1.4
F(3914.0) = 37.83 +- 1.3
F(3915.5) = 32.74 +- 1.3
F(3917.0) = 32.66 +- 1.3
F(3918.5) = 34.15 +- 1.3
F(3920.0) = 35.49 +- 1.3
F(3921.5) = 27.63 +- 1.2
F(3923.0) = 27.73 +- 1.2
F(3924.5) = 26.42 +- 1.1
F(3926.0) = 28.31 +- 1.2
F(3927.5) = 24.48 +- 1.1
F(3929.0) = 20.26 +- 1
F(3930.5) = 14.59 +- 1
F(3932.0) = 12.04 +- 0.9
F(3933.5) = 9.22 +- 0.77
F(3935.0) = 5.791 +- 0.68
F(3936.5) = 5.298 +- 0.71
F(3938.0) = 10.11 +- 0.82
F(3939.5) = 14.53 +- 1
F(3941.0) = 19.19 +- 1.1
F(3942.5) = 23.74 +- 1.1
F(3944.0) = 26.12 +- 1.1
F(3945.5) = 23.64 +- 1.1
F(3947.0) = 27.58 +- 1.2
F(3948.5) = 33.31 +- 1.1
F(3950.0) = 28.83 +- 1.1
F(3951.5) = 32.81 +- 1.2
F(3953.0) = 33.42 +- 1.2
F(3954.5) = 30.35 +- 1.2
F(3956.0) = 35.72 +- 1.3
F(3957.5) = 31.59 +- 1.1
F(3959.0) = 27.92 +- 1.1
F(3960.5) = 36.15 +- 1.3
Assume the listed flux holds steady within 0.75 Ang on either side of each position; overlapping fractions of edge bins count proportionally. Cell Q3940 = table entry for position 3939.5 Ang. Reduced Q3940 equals 14.53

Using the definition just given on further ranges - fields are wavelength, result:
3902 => 29.84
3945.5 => 23.64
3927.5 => 24.48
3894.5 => 30.14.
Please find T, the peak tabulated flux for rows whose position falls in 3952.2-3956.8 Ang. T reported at 35.72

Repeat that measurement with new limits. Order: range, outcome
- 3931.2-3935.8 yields 12.04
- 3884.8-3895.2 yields 30.66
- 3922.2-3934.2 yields 28.31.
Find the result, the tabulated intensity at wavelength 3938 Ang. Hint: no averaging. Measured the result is 10.11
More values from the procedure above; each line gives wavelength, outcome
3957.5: 31.59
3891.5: 23.64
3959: 27.92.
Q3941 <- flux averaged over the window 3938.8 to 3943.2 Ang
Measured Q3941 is 19.2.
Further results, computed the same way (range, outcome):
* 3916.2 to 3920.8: 34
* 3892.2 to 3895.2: 29.5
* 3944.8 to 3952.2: 29.2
